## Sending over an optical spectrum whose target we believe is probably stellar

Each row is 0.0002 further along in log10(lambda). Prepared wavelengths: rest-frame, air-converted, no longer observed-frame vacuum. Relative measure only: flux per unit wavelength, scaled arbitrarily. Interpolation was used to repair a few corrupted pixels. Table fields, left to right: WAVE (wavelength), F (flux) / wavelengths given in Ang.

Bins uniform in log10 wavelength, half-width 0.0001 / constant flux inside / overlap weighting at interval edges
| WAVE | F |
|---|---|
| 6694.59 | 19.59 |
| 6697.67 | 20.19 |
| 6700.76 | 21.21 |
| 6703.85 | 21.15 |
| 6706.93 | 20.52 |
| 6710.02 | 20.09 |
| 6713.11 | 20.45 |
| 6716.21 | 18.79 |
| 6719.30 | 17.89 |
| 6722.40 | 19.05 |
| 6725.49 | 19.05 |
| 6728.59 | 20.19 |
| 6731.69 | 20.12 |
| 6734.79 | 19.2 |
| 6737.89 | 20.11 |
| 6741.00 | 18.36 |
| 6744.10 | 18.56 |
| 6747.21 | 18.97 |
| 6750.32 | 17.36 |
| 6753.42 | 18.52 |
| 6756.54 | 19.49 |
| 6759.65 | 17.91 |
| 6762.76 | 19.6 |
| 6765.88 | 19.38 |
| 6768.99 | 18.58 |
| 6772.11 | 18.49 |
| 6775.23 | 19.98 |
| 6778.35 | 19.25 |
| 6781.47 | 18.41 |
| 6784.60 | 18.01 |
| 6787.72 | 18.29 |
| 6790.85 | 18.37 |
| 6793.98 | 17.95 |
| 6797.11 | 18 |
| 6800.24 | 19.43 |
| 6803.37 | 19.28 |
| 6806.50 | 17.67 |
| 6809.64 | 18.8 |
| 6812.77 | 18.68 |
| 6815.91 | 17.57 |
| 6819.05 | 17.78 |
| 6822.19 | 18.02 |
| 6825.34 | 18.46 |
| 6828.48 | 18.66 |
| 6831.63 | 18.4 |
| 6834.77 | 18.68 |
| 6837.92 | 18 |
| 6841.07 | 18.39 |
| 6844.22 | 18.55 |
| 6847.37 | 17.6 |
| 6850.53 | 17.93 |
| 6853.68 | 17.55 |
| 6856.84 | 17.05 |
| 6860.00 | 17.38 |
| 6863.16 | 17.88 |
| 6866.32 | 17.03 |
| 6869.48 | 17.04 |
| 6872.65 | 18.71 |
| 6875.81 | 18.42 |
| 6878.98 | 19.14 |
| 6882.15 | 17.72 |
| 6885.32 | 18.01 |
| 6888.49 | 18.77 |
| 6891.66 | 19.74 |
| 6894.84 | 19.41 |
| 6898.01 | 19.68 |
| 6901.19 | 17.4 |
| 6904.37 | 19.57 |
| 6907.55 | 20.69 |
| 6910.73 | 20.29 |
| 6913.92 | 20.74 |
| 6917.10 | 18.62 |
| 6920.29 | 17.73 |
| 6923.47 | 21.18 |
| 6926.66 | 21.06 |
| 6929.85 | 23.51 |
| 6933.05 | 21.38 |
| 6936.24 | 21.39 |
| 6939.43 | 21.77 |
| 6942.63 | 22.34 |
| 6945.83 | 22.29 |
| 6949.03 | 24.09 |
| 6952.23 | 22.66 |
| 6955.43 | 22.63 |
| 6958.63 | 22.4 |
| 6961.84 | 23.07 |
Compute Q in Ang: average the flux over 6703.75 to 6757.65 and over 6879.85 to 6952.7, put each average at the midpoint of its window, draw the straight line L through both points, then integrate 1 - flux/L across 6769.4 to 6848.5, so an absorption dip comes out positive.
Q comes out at 5.2 Ang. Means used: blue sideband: 19.3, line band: 18.4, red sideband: 20.4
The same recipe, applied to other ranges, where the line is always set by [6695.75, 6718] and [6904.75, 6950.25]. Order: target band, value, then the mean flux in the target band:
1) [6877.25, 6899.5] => 2.2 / 18.9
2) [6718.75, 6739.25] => 1.0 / 19.4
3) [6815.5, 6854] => 4.9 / 18.2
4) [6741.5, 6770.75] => 2.6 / 18.7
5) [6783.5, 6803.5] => 2.1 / 18.4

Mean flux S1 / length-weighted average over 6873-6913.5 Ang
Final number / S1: 19.1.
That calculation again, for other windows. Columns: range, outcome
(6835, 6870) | 17.7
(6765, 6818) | 18.6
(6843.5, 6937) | 19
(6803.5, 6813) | 18.5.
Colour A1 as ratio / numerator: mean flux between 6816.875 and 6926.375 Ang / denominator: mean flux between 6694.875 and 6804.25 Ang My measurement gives 0.97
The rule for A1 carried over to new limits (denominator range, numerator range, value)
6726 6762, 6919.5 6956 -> 1.15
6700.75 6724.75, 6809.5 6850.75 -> 0.92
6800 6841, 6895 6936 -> 1.10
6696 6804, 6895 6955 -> 1.09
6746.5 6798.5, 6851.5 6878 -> 0.95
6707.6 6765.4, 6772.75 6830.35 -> 0.97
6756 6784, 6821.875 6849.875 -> 0.97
